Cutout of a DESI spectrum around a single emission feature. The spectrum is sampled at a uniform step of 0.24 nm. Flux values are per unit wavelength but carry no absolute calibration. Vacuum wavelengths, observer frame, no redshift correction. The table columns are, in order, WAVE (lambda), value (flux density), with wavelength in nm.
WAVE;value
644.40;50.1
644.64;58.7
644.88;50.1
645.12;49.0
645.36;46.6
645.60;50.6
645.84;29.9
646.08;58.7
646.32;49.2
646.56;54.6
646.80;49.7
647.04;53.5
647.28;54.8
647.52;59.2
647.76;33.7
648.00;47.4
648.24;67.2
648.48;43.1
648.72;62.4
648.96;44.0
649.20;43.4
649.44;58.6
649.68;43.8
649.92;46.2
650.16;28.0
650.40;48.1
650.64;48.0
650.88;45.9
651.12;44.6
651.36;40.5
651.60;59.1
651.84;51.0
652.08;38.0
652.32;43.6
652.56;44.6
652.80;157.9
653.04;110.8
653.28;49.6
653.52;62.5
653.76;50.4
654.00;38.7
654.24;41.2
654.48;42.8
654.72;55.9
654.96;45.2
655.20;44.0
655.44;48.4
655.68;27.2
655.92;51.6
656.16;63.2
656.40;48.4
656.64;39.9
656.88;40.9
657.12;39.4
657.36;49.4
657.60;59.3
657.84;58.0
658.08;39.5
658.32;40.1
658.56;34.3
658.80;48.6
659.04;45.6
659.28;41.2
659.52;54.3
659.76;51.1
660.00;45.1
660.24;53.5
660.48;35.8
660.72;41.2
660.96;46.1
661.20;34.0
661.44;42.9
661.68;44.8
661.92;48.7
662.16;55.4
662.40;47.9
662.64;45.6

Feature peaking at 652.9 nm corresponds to H-beta 4861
